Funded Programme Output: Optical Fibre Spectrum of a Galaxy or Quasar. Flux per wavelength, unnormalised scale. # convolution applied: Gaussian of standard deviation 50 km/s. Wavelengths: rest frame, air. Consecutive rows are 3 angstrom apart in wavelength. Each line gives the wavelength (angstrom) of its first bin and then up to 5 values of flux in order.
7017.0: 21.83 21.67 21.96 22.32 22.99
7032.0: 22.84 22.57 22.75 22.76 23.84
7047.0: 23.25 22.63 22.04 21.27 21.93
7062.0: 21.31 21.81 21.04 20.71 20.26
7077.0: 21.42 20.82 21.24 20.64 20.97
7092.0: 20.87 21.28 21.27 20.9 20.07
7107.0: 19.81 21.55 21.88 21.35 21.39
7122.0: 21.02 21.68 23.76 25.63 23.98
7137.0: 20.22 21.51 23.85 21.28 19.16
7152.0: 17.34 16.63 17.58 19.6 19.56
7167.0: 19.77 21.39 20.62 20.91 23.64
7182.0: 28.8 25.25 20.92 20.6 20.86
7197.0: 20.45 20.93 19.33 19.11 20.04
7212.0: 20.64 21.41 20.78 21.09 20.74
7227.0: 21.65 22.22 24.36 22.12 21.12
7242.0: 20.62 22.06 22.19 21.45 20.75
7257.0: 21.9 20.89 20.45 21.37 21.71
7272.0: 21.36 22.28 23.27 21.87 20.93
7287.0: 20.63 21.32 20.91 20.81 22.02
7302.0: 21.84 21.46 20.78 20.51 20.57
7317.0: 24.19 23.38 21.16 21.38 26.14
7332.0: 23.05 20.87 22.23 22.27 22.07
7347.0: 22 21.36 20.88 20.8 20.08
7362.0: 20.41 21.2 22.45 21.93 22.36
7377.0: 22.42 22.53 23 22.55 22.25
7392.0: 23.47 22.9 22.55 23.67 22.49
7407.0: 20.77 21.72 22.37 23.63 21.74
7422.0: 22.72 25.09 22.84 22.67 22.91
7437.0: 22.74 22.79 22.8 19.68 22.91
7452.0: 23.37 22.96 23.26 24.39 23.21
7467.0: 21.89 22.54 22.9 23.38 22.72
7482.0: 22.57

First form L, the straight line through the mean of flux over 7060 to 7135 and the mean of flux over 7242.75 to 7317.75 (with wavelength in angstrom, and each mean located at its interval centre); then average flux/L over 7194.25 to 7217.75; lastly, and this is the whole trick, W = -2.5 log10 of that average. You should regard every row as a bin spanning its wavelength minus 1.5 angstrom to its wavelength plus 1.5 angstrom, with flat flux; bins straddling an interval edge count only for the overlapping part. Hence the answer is 0.06 mag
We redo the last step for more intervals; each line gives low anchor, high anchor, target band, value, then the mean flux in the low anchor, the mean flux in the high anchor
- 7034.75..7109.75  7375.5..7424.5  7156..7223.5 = 0.04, 21.5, 22.6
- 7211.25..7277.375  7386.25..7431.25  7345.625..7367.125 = 0.07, 21.5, 22.7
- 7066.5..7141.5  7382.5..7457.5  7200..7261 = 0.04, 21.4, 22.7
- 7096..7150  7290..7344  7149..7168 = 0.18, 21.7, 22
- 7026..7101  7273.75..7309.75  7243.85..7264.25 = 0.01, 21.8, 21.5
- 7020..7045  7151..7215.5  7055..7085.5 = 0.05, 22.7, 20.7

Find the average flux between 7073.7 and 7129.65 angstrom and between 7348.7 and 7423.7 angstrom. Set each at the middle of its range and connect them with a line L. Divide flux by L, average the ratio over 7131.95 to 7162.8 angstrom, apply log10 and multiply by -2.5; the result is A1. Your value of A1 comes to 0.06 mag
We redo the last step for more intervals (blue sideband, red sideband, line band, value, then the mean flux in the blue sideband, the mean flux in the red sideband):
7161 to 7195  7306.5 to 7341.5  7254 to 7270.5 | 0.044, 21.9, 22.2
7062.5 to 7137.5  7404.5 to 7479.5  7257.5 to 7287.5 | 0.028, 21.4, 22.7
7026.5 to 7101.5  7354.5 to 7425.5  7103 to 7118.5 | 0.043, 21.8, 22.3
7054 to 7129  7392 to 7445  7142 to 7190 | 0.029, 21.2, 22.7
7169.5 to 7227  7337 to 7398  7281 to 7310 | 0.027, 21.5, 22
